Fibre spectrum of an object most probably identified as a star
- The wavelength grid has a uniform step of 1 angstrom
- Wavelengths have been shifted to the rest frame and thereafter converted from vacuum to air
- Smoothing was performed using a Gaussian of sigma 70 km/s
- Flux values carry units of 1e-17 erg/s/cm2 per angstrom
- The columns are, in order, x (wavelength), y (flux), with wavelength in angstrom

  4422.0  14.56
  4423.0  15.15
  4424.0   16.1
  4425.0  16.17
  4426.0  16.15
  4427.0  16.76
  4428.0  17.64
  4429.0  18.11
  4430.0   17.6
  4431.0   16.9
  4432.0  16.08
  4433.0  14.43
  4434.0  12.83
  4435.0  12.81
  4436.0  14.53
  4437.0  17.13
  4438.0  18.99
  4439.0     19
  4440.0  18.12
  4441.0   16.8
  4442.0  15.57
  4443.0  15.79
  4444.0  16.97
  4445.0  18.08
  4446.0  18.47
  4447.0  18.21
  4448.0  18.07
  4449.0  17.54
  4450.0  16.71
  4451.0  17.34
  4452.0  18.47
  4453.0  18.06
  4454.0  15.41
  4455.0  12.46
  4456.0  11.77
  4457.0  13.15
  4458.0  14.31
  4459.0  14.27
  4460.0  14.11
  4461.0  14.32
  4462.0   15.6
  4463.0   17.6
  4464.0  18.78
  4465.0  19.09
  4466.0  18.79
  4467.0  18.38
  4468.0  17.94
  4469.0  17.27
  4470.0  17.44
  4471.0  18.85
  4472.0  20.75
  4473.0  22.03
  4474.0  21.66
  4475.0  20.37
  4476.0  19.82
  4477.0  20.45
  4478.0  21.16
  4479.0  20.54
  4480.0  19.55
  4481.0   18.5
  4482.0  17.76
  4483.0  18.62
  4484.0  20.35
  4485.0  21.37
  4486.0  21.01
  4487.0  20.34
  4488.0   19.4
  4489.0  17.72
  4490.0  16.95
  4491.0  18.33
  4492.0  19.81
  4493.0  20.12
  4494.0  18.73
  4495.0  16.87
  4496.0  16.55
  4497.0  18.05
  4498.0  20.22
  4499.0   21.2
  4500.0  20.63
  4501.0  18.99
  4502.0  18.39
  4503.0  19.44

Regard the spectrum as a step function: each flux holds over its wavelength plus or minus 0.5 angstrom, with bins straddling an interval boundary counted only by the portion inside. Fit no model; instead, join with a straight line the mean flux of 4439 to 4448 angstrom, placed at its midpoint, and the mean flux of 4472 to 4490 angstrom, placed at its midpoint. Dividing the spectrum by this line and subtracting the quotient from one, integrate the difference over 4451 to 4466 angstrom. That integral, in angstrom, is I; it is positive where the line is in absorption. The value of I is 2.2 angstrom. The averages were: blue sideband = 17.4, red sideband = 20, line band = 15.7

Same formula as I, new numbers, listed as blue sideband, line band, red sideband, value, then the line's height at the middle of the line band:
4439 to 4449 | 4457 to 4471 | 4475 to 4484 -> 1.5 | 18.7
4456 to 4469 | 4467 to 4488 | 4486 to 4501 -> -2.6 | 17.6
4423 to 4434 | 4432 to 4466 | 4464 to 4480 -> 3.1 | 17.9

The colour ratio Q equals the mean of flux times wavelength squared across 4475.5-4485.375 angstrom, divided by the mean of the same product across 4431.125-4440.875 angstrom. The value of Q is 1.26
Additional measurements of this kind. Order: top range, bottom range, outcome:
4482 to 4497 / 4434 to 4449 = 1.14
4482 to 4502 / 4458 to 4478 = 1.06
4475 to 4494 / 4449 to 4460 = 1.30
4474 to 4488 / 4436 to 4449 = 1.17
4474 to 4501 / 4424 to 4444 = 1.21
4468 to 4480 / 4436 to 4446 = 1.17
